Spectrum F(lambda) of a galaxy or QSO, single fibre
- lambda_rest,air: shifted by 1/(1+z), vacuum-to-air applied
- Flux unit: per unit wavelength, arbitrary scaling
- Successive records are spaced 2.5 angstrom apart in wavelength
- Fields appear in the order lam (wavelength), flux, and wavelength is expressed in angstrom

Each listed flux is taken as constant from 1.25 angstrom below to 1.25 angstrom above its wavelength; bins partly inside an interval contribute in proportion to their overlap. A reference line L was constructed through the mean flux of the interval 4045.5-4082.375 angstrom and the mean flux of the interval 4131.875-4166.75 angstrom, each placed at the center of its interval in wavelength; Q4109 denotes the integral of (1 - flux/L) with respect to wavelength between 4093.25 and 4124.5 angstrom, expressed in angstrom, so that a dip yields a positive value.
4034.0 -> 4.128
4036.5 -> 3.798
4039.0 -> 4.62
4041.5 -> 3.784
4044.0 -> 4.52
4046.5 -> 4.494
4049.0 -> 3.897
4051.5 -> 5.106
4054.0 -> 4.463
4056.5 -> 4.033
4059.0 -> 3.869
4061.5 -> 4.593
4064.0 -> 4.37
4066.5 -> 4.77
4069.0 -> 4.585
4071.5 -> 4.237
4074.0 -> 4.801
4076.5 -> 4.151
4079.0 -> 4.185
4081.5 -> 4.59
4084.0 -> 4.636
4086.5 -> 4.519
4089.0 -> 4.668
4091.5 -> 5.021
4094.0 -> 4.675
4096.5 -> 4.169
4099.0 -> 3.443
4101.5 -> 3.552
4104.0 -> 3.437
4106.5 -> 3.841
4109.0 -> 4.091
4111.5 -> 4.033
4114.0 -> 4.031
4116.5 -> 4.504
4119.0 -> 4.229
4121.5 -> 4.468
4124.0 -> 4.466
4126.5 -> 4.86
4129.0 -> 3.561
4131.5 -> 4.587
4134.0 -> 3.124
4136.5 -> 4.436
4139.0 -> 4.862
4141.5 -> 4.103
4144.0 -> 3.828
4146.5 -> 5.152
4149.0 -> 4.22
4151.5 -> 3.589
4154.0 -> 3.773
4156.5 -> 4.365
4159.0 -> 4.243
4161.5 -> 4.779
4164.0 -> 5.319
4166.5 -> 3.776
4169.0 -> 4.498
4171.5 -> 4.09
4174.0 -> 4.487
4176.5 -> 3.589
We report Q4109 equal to 2.1 angstrom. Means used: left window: 4.41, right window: 4.28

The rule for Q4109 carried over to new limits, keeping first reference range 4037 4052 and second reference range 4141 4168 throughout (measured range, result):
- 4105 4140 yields 0.8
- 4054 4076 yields -0.4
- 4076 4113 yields 1.0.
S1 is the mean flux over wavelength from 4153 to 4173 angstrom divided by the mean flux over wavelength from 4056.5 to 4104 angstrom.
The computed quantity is 1.0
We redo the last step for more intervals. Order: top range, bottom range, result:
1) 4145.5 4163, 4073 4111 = 1.01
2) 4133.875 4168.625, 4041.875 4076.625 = 0.97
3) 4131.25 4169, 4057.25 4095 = 0.95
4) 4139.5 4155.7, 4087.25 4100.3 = 0.94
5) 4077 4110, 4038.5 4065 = 0.97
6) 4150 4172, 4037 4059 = 0.99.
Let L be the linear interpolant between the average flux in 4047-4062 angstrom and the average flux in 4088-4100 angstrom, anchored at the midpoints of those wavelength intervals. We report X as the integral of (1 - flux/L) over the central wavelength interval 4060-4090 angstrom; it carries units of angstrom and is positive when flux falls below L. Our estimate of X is -0.9 angstrom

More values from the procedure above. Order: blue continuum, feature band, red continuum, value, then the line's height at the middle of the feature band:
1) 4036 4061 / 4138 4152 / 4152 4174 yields 0.03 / 4.33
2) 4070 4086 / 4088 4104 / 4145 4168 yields 0.85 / 4.42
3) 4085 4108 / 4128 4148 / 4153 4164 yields 0.54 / 4.33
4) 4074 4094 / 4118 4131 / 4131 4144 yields -0.22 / 4.26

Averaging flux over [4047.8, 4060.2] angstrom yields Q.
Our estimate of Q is 4.28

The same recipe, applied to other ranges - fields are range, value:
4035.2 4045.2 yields 4.18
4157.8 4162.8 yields 4.52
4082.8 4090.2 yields 4.61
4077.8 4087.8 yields 4.48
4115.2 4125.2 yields 4.41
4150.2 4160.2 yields 3.99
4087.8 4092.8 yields 4.84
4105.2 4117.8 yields 4.1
